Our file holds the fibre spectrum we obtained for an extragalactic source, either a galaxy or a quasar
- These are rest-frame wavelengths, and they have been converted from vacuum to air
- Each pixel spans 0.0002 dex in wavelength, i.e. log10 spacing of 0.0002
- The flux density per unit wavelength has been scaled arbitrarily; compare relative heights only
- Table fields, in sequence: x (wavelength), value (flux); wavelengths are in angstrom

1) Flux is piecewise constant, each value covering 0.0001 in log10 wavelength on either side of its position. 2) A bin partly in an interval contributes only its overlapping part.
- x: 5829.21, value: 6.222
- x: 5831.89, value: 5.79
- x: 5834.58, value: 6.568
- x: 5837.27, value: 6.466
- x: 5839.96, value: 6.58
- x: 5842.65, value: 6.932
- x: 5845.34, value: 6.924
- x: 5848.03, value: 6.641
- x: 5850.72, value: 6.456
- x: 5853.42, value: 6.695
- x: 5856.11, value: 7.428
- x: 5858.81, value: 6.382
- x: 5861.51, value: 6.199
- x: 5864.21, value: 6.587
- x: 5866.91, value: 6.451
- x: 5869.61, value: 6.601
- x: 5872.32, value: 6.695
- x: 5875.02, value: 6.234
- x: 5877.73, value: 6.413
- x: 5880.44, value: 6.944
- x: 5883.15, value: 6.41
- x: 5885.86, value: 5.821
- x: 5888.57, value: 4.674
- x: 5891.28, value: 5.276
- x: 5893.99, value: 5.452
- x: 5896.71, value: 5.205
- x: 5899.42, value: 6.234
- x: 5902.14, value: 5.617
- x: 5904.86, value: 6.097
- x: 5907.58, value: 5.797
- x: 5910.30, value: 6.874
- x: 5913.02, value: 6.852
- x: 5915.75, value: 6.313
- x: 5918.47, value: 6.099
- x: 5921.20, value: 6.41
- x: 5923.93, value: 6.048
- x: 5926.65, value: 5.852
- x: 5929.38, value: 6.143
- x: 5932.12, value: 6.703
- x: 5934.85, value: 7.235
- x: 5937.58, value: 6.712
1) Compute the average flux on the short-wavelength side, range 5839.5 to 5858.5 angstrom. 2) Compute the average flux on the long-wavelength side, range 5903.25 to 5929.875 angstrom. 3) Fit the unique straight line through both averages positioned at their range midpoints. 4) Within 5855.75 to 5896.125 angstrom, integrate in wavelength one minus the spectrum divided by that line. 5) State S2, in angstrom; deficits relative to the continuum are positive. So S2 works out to 2.4 angstrom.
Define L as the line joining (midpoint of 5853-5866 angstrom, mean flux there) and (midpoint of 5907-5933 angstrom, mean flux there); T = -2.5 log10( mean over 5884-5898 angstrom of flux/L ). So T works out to 0.21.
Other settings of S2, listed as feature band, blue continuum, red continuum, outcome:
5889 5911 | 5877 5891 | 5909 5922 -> 1.8 angstrom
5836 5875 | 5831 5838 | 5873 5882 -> -1.4 angstrom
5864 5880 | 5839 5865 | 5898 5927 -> 0.0 angstrom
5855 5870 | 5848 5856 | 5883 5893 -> -0.6 angstrom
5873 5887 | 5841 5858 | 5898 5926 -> 0.3 angstrom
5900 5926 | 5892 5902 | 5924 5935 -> -1.1 angstrom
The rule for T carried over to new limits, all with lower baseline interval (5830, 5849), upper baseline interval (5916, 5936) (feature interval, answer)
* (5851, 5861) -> -0.04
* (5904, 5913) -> 0.00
